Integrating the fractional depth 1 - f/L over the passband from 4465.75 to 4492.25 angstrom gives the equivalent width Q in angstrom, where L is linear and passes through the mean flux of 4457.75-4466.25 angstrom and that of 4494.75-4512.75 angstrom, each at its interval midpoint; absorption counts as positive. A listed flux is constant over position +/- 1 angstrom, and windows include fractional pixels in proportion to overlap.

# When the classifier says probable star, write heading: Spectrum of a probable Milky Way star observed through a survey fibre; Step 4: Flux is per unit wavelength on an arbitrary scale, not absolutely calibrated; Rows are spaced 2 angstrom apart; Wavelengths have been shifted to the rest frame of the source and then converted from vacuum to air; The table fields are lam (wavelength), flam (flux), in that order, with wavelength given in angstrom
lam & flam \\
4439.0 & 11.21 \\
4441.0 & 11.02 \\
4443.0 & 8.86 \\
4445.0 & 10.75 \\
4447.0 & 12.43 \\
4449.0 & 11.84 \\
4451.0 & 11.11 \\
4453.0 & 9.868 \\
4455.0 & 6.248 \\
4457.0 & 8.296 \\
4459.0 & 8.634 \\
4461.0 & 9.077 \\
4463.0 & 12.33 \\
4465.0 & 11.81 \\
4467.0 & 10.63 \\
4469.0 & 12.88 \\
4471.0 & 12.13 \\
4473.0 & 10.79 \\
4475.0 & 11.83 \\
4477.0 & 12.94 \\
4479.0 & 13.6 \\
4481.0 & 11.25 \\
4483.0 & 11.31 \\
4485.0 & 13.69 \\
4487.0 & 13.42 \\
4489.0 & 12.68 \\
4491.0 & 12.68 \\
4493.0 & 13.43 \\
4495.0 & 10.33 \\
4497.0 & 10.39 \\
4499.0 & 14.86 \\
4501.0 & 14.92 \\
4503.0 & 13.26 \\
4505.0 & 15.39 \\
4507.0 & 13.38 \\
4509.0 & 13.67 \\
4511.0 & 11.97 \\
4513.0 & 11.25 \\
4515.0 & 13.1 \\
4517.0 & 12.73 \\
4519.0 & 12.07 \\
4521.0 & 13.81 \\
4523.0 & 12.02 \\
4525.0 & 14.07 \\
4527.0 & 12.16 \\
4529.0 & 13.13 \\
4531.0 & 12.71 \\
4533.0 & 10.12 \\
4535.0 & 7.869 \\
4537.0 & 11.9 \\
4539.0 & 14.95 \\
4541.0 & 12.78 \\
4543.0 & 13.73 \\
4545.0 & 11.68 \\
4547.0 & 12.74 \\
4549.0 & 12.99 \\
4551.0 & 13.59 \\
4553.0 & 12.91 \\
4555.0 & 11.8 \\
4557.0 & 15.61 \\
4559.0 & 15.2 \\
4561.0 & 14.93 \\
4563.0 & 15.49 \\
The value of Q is -1.78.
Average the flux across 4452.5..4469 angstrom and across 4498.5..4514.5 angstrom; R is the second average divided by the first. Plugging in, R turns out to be 1.4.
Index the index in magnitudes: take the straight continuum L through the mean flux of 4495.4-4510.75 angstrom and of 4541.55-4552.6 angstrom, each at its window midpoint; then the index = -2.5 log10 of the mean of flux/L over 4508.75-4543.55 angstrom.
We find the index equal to 0.07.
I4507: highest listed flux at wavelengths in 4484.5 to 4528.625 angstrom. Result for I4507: 15.39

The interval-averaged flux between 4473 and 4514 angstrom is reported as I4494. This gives 12.8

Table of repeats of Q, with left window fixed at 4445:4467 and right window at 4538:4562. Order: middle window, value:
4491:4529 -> -2.51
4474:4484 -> -1.05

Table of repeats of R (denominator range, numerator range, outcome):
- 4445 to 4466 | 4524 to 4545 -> 1.21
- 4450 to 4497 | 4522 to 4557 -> 1.10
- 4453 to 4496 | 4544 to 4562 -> 1.18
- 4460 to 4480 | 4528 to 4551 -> 1.04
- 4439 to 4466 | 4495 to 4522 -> 1.28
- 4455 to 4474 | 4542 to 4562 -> 1.29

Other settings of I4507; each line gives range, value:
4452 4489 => 13.69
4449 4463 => 12.33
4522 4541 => 14.95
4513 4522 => 13.81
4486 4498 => 13.43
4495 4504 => 14.92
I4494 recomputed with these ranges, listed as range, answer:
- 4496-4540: 12.7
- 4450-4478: 10.6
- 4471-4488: 12.3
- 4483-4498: 12.3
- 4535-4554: 12.8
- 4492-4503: 12.8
